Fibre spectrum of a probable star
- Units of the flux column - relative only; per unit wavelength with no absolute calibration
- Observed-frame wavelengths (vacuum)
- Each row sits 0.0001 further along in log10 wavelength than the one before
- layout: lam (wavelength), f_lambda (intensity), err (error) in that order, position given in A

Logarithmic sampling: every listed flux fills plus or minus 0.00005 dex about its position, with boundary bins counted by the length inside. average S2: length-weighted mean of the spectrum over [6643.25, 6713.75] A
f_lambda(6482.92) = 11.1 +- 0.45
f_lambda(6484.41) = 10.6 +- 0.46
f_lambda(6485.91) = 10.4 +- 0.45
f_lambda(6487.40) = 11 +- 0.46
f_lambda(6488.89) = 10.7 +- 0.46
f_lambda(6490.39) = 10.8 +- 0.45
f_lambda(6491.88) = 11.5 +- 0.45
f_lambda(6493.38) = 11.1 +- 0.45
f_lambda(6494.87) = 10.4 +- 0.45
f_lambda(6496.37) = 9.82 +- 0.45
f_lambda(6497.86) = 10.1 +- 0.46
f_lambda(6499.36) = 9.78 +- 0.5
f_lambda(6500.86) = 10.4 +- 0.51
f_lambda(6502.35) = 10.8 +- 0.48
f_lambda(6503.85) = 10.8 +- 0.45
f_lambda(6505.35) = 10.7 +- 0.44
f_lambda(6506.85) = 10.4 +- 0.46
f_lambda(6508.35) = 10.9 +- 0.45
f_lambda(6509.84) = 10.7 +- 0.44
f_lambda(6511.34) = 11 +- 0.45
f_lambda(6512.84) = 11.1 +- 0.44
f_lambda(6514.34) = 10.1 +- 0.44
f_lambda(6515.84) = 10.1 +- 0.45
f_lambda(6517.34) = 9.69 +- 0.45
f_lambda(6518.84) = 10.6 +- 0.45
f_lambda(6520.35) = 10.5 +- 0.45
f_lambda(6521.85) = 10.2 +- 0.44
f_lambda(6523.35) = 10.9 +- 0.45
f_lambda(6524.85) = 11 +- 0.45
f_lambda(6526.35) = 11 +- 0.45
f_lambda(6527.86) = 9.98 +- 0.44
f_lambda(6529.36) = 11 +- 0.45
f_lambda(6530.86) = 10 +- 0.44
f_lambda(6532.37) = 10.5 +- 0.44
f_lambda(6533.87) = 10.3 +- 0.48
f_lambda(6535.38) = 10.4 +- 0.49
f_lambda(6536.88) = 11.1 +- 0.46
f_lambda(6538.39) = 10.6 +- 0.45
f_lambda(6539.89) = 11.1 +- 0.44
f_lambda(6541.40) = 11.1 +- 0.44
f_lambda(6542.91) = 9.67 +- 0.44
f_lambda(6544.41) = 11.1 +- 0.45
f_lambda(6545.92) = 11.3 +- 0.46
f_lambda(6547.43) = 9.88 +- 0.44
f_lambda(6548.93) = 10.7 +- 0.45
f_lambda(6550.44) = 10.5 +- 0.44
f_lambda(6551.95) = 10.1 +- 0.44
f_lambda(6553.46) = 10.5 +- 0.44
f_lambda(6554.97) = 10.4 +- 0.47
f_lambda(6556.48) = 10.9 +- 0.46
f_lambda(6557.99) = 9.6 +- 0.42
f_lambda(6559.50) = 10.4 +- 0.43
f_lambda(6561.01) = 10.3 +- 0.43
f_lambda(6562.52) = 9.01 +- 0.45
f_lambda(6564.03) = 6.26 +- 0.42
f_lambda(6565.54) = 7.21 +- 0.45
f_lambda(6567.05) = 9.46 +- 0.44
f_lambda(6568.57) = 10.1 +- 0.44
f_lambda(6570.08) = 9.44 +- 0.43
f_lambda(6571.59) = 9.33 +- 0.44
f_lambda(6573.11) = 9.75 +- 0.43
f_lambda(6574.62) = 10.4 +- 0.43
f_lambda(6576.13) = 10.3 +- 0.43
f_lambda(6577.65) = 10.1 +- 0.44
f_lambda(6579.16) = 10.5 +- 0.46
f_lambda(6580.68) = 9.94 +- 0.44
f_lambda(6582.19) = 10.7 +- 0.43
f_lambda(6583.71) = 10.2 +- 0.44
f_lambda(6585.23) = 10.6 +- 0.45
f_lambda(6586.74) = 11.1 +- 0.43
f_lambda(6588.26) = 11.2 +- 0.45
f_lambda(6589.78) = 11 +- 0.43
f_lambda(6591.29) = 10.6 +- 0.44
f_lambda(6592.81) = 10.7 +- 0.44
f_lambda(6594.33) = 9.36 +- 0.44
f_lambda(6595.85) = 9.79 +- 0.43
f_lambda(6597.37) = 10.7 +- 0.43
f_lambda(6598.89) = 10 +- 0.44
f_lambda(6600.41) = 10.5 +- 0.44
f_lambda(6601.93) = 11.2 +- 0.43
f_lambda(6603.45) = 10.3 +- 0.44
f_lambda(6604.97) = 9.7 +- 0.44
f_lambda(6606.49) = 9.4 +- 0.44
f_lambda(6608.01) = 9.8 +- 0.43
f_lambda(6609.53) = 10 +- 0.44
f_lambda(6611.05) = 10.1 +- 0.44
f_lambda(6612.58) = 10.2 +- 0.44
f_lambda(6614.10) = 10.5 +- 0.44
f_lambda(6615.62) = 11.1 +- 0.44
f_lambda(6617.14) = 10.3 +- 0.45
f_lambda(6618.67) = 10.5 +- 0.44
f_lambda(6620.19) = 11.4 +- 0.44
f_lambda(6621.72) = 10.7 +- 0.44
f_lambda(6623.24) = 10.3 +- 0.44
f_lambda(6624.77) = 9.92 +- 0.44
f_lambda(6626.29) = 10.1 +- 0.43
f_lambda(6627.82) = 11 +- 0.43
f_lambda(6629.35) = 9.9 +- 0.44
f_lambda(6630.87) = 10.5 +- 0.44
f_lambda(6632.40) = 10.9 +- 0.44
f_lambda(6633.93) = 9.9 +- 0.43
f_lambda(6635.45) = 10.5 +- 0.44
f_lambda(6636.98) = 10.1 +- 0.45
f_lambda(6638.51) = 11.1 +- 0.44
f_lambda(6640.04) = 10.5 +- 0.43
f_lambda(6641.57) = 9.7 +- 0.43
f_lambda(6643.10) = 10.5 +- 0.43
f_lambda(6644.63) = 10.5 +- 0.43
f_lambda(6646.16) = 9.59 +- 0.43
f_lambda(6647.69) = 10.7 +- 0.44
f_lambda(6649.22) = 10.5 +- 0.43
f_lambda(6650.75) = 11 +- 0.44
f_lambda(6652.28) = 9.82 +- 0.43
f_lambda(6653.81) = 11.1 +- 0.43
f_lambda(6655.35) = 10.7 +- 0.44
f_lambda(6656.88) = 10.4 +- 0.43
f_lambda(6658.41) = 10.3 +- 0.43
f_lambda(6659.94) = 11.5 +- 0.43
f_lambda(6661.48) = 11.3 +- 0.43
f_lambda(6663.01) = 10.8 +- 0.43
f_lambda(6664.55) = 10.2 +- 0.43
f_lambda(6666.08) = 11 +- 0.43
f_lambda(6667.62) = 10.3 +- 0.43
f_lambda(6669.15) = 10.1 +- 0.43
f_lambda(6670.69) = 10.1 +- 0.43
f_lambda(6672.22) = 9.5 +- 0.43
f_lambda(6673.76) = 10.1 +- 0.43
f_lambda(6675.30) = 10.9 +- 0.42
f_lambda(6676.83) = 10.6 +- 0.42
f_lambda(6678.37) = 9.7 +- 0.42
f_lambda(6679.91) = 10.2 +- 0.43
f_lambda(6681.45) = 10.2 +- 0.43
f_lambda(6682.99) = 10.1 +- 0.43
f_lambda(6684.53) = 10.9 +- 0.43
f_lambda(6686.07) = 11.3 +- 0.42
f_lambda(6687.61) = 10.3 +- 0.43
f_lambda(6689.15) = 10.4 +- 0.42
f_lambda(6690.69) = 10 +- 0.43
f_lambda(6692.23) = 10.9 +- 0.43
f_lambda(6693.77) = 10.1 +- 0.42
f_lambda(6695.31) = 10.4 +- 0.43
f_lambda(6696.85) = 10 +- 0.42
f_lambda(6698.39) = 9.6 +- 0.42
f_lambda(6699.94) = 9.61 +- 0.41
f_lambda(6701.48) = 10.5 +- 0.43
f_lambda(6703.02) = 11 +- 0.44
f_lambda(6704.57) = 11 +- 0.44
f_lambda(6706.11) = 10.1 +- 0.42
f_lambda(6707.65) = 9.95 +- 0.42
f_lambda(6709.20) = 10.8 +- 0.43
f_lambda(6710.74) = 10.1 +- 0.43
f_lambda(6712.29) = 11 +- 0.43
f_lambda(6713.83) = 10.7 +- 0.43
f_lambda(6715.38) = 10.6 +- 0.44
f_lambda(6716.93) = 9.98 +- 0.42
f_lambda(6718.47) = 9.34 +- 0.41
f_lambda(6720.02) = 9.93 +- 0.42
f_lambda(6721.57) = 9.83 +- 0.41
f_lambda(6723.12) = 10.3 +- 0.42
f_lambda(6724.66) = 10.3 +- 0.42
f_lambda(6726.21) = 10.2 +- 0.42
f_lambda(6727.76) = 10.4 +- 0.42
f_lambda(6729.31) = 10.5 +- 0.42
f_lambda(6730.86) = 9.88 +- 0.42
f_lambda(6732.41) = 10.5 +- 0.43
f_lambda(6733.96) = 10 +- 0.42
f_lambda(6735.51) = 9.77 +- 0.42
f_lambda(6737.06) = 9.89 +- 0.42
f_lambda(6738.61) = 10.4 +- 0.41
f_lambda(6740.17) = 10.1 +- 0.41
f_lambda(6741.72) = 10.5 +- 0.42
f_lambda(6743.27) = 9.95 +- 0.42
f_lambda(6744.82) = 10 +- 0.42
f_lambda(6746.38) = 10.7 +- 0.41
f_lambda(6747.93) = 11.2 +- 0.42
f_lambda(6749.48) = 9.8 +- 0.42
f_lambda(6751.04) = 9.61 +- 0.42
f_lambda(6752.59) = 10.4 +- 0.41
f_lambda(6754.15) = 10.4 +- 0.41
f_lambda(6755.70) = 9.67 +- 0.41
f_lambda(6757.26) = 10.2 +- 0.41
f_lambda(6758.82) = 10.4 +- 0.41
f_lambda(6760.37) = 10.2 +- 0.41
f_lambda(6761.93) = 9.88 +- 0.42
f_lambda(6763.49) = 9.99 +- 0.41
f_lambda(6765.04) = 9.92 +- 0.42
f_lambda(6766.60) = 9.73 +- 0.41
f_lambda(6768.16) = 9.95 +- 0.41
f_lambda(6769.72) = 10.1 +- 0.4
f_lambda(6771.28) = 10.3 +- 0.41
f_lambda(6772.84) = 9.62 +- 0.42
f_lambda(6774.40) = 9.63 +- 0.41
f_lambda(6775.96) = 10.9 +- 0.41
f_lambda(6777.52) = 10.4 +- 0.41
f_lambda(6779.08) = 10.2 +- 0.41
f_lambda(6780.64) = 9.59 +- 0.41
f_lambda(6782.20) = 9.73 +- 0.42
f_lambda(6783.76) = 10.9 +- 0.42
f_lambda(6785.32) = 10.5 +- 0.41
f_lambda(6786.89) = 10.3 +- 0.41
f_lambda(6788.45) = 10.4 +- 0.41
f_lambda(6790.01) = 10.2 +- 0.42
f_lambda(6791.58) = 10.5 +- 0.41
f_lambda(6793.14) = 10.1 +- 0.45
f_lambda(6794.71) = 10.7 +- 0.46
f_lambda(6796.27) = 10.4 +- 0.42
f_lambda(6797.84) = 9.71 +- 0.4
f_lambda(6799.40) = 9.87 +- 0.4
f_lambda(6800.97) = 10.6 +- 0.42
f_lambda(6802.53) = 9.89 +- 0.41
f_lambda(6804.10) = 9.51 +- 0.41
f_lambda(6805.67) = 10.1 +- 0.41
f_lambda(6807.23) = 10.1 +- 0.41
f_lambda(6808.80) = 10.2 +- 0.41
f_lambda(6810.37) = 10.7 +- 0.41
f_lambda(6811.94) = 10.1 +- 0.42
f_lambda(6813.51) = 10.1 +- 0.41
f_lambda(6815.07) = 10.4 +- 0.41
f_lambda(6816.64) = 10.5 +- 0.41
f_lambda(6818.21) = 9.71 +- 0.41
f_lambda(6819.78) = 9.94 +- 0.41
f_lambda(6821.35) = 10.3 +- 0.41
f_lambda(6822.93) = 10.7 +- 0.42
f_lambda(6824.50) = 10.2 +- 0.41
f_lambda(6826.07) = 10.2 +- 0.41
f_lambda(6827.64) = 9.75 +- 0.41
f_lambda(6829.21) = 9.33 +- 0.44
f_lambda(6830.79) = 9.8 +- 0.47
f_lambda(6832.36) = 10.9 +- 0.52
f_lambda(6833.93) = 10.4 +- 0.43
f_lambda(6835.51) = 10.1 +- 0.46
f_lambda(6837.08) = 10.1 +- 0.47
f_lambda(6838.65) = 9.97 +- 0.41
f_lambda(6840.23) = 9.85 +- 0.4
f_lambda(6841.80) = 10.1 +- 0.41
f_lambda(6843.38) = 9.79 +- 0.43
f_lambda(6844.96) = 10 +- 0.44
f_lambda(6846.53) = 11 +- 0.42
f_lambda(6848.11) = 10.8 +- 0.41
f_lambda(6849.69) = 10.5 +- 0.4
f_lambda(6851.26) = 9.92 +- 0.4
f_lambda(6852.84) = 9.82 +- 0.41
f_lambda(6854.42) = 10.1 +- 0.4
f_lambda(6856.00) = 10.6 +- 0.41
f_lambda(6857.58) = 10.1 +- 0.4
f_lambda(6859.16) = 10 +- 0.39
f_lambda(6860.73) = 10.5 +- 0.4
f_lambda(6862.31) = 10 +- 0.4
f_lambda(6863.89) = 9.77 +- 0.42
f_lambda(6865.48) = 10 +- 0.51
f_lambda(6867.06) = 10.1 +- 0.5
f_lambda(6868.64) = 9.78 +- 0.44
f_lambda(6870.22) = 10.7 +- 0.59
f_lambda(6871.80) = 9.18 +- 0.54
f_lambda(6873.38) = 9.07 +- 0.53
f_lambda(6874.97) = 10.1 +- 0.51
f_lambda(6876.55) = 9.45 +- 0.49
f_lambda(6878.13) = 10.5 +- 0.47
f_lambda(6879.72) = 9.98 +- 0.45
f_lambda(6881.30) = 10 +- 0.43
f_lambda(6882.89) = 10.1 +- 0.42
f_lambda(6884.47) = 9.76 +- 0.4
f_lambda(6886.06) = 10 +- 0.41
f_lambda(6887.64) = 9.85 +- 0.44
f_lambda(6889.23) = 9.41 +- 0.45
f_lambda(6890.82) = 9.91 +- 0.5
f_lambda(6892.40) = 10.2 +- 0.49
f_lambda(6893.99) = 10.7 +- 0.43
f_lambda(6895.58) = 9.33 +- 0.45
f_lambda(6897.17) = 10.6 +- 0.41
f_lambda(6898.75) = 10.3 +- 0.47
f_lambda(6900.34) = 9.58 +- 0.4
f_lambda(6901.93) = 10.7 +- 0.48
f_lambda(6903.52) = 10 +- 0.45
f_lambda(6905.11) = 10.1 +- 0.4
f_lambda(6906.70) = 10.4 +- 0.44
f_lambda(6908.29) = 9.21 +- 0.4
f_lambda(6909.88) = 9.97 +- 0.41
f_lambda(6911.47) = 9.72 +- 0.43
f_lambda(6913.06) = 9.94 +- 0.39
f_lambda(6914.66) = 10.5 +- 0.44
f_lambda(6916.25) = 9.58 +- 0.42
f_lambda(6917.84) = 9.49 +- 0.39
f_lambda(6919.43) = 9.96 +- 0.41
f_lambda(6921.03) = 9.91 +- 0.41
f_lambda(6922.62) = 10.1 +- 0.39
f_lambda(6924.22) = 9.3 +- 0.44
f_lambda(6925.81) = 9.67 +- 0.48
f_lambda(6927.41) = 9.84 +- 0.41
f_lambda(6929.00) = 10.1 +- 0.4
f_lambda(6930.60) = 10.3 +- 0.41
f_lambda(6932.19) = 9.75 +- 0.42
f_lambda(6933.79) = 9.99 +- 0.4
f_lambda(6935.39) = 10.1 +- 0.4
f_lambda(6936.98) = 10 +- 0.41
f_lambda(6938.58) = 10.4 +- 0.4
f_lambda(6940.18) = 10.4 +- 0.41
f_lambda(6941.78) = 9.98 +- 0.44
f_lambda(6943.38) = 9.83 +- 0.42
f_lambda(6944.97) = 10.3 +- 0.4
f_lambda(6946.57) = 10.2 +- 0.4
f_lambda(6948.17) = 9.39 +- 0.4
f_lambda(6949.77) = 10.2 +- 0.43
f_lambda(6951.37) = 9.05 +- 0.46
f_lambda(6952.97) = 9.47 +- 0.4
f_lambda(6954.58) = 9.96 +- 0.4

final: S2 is 10.4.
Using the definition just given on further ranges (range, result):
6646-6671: 10.6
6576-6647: 10.4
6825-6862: 10.2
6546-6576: 9.75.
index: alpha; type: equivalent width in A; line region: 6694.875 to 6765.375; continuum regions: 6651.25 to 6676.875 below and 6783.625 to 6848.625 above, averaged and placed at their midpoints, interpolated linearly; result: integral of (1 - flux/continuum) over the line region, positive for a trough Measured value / 1.2 A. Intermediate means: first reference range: 10.5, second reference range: 10.2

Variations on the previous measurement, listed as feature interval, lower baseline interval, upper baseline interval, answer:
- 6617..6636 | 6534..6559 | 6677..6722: -0.1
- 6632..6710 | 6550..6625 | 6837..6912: -2.4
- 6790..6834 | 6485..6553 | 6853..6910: -0.2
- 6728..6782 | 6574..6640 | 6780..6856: 0.6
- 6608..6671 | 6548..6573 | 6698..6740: -3.4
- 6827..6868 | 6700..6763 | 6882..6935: -0.3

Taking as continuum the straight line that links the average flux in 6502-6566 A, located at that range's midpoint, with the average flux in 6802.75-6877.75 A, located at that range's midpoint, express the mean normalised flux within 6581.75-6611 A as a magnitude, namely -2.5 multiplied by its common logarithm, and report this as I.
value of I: -0.01 mag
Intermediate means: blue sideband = 10.3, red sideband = 10.1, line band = 10.4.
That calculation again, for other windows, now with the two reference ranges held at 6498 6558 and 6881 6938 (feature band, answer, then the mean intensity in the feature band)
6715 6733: 0.01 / 10.1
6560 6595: 0.06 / 9.9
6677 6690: -0.01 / 10.4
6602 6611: 0.05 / 9.97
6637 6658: -0.01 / 10.5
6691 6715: -0.01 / 10.4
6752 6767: 0.01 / 10.1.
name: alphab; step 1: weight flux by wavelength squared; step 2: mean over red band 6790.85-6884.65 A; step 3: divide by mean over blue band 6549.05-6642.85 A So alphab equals 1.07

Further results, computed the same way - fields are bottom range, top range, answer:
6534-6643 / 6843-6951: 1.07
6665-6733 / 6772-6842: 1.02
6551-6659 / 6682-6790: 1.04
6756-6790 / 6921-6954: 1.03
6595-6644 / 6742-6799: 1.03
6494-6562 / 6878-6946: 1.07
